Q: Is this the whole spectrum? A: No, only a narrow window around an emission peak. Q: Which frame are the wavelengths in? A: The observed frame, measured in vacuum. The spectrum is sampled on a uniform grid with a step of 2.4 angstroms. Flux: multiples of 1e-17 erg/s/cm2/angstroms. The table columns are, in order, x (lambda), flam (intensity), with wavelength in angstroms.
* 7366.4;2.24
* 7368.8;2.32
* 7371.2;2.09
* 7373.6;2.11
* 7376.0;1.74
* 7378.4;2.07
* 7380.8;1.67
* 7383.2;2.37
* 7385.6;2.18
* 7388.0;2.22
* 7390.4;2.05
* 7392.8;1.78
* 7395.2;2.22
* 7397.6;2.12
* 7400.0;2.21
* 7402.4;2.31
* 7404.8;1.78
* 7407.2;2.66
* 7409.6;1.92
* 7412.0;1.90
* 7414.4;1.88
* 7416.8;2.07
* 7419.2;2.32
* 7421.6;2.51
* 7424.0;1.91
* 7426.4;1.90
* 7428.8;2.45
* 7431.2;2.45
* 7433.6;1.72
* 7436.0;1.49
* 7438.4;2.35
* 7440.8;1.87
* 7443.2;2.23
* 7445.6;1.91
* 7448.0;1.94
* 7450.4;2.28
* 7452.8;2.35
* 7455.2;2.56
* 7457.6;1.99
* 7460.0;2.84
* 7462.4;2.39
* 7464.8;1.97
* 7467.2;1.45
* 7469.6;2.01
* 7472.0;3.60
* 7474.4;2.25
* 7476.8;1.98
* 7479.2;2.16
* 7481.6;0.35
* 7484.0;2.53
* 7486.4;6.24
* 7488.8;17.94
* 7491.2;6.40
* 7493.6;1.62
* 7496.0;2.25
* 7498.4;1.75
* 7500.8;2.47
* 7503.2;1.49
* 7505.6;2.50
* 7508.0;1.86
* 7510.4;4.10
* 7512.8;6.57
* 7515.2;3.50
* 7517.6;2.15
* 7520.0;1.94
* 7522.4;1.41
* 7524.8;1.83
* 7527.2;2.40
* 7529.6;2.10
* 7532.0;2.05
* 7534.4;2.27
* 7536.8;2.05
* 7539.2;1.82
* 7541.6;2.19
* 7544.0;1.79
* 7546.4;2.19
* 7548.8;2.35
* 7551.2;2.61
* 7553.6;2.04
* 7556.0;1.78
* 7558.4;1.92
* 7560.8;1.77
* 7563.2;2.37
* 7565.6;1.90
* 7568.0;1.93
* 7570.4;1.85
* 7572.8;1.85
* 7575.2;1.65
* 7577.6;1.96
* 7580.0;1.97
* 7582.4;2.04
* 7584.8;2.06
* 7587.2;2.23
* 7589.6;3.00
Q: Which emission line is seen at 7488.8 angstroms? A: H-alpha 6563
